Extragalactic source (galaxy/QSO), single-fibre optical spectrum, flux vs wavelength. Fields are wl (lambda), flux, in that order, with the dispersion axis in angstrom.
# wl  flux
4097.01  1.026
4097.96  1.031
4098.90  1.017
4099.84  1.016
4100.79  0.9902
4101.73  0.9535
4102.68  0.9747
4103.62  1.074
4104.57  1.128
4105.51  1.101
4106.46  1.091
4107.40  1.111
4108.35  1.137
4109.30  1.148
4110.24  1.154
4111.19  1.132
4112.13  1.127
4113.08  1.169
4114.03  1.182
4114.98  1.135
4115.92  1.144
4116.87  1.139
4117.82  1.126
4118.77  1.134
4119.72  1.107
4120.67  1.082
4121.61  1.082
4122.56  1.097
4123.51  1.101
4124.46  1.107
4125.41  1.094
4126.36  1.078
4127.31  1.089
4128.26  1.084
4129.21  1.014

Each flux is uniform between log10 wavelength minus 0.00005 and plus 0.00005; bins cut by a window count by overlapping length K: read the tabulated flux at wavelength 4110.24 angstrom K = 1.154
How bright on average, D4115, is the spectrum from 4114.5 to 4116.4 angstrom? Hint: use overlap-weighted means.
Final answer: 1.14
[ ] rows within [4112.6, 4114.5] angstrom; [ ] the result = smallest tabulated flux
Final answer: 1.169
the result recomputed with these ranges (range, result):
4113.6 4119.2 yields 1.126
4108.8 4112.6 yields 1.127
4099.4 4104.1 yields 0.9535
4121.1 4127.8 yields 1.078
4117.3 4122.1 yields 1.082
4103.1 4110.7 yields 1.074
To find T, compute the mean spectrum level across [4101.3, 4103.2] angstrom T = 0.967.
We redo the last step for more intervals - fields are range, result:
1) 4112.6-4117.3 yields 1.15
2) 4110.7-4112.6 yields 1.13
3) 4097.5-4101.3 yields 1.01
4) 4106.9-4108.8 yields 1.12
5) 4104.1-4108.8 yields 1.11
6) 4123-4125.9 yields 1.1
